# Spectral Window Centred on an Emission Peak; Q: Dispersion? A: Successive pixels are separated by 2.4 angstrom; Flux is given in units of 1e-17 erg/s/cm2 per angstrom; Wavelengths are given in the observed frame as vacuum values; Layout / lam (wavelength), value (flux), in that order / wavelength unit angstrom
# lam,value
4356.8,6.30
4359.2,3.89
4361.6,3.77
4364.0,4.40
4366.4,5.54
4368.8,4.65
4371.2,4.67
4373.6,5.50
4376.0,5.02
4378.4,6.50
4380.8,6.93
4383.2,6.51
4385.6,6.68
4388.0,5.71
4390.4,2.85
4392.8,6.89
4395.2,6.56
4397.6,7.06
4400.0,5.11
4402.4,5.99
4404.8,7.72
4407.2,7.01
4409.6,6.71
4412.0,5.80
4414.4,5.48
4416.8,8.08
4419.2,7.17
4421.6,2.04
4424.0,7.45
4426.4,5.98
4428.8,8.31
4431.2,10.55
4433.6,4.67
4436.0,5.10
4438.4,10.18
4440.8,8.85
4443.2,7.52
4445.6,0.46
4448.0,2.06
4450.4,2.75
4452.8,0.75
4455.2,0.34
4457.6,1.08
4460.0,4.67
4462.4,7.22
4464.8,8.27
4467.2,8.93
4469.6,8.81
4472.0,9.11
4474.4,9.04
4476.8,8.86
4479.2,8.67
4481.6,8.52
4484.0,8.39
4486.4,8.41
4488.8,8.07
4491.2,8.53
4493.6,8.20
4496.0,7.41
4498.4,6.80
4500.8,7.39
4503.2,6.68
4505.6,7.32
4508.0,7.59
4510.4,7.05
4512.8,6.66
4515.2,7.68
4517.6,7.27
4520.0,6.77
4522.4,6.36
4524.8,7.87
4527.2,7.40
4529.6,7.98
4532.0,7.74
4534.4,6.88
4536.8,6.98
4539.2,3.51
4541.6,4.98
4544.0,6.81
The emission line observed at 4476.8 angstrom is Ly-alpha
